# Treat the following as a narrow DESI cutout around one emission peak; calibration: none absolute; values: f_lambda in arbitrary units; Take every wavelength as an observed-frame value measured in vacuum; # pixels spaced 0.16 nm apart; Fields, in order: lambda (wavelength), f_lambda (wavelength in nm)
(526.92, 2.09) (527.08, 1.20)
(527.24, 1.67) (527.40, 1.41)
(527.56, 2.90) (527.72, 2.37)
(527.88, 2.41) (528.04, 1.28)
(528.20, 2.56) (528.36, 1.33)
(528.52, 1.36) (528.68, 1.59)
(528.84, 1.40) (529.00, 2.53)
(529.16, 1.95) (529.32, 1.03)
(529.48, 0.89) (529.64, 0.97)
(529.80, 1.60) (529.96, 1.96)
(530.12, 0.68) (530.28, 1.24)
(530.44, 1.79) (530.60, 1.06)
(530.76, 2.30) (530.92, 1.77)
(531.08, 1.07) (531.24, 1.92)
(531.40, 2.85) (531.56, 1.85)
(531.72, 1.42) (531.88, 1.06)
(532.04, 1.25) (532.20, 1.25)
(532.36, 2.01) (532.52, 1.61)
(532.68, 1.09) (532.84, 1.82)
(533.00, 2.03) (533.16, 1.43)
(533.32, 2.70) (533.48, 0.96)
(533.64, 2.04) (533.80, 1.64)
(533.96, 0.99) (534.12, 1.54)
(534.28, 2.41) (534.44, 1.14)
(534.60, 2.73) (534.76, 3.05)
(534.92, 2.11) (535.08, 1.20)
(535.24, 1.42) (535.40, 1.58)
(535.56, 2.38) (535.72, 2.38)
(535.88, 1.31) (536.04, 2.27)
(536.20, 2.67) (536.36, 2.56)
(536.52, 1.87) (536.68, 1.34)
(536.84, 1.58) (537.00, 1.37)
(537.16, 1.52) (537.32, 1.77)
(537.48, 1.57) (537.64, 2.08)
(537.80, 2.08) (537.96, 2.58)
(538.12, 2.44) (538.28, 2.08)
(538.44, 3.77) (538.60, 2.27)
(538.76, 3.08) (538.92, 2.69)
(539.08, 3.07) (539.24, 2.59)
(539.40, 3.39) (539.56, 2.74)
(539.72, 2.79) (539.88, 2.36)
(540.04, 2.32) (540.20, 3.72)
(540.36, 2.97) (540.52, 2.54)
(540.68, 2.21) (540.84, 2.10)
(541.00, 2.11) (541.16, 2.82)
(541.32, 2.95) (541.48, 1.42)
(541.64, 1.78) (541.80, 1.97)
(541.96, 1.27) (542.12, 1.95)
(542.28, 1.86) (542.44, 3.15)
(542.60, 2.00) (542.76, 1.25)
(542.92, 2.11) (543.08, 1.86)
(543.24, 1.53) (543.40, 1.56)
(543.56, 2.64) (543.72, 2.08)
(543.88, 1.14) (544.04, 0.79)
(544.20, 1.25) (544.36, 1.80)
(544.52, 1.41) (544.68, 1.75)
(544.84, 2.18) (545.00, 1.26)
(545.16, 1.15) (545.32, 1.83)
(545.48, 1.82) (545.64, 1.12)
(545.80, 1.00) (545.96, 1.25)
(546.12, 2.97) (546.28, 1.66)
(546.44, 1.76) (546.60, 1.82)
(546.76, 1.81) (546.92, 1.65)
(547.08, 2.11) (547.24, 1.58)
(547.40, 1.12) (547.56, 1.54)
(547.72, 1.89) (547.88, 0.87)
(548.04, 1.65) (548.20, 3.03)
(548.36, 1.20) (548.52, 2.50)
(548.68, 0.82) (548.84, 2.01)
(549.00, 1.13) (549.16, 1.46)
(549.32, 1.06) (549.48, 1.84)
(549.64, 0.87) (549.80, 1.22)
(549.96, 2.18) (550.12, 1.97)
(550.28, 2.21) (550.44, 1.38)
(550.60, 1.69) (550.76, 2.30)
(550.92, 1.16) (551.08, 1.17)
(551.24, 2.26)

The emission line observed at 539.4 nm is Mg II 2798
